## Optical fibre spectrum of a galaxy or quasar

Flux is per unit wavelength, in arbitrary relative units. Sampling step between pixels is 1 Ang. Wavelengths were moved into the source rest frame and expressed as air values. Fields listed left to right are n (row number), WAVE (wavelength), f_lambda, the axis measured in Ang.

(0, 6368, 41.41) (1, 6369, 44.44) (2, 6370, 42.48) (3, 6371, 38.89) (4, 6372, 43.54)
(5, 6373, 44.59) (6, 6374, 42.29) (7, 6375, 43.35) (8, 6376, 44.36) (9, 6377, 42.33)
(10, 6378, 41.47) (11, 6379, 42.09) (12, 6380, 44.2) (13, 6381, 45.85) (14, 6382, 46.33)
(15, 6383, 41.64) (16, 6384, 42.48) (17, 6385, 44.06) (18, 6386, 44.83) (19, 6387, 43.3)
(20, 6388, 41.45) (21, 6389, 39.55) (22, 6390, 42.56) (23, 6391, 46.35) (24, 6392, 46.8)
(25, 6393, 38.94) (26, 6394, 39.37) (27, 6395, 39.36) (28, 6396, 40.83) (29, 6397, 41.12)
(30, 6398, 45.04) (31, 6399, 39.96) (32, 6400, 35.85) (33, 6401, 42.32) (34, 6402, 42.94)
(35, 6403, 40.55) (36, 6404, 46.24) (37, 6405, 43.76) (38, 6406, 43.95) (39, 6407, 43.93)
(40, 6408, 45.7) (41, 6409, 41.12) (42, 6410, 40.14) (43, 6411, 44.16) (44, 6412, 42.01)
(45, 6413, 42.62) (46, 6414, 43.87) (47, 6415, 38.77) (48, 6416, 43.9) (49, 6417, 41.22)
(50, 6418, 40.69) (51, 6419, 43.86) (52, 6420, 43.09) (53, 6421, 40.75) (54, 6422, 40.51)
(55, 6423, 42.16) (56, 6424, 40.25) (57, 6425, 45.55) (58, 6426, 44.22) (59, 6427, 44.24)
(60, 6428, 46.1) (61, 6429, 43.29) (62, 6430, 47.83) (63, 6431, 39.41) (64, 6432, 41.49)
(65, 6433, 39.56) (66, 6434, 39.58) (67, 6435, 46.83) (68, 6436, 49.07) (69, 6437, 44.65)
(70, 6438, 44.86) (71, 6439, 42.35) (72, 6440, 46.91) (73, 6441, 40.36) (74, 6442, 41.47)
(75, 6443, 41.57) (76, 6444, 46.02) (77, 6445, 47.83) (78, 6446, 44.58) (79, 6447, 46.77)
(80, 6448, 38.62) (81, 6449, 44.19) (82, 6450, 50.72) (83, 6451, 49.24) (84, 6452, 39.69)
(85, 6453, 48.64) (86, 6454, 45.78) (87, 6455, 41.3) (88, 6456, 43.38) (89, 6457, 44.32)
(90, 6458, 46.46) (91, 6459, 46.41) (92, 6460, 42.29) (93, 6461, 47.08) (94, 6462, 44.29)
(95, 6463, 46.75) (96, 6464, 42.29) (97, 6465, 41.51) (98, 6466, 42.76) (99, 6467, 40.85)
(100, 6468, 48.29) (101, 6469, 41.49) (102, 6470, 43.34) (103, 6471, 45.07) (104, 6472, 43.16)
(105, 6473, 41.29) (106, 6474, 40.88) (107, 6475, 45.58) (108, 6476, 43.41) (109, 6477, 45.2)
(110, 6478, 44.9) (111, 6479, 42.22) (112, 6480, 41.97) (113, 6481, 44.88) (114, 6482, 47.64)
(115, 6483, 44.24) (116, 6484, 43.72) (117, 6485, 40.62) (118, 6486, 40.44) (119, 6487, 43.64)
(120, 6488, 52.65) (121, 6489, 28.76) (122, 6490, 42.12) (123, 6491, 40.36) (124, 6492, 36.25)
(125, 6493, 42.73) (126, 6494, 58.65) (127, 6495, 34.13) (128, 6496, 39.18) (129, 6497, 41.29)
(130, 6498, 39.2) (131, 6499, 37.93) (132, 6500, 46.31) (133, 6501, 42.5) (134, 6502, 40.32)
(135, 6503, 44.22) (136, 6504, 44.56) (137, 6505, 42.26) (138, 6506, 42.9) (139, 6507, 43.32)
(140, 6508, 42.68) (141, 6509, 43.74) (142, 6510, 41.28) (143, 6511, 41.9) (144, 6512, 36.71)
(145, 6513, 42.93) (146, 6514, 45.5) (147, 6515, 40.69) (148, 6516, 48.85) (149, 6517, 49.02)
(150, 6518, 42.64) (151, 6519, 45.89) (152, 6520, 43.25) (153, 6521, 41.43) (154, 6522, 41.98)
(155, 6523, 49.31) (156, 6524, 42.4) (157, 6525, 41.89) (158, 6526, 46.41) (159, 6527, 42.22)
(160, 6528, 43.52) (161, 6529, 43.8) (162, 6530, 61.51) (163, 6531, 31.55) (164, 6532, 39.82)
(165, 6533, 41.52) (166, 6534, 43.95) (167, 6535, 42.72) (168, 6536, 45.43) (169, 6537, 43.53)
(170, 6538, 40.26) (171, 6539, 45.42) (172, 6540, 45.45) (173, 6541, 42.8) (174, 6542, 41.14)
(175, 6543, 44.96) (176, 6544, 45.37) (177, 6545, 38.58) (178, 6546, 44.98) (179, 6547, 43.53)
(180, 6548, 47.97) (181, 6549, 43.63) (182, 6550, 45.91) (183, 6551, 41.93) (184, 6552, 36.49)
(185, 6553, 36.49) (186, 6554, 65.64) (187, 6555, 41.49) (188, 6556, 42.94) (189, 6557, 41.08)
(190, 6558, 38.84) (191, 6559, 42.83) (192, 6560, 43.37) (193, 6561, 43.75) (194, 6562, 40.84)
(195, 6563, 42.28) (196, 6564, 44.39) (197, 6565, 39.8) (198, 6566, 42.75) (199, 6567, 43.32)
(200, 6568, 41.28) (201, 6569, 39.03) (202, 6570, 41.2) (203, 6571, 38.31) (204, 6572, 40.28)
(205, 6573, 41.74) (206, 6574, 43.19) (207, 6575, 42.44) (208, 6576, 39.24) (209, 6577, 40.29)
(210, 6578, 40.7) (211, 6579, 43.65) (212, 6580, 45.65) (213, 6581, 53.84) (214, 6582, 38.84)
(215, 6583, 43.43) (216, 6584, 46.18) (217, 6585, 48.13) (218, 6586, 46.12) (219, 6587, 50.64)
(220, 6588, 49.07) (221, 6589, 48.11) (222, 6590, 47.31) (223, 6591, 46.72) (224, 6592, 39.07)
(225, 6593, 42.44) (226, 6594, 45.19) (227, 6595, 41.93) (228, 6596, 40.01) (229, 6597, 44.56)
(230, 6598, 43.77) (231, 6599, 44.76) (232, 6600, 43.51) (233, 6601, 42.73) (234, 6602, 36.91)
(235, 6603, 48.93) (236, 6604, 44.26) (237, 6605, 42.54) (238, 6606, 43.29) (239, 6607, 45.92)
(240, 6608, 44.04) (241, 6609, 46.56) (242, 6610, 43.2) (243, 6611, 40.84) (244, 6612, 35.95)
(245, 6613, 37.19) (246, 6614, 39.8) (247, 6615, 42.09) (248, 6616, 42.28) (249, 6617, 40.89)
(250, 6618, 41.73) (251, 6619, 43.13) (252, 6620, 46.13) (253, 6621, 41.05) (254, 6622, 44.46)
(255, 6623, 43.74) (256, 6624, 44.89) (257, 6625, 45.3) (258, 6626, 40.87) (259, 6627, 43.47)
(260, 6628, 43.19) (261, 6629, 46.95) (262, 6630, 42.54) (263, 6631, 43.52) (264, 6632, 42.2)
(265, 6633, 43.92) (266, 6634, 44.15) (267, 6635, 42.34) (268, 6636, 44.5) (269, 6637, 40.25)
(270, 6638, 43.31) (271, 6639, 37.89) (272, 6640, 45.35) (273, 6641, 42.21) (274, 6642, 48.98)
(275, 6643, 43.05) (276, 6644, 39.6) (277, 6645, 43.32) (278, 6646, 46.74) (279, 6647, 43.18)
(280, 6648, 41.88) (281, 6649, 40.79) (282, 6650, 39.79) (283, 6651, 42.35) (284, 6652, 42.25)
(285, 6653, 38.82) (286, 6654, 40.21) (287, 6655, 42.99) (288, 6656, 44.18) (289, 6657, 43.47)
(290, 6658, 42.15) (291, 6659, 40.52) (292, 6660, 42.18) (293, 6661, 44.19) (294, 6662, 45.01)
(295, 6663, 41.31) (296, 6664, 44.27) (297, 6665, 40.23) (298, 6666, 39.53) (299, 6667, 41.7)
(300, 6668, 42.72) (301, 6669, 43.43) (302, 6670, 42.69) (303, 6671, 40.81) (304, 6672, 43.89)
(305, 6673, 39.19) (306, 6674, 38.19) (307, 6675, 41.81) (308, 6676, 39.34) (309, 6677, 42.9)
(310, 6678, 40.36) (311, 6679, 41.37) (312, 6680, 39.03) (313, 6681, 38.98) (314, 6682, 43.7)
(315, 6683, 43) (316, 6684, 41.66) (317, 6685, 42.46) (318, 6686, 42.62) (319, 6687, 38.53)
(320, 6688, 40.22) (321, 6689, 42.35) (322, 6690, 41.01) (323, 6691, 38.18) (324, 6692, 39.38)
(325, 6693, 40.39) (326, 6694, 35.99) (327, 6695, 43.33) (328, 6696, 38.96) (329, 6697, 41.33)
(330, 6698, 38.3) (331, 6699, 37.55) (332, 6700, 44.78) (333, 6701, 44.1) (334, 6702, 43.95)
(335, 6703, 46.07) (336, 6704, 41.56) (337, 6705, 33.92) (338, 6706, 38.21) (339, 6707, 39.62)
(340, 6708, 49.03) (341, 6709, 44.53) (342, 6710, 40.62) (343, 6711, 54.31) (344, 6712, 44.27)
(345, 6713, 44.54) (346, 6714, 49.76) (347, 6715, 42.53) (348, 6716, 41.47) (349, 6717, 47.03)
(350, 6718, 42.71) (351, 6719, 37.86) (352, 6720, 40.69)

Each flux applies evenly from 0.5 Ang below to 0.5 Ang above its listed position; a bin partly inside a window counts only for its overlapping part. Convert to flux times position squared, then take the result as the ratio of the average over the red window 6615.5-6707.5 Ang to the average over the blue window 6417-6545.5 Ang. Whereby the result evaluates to 1.0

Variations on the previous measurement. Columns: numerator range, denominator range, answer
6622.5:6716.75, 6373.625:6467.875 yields 1.05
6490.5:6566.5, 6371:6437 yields 1.05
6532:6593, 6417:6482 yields 1.03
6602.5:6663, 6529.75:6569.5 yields 1.02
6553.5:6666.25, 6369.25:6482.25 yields 1.05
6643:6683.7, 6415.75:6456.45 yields 1.03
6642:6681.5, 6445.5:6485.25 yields 1.01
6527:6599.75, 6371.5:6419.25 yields 1.08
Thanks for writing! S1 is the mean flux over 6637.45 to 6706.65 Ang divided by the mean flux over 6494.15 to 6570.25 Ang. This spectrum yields 0.97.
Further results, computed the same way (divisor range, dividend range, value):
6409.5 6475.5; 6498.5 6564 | 1.00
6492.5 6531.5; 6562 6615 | 1.00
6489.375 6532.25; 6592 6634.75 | 1.00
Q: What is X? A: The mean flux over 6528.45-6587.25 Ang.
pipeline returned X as 43.3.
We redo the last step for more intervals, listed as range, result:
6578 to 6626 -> 43.8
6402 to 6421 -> 42.7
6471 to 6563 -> 43.2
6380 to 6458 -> 43.2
